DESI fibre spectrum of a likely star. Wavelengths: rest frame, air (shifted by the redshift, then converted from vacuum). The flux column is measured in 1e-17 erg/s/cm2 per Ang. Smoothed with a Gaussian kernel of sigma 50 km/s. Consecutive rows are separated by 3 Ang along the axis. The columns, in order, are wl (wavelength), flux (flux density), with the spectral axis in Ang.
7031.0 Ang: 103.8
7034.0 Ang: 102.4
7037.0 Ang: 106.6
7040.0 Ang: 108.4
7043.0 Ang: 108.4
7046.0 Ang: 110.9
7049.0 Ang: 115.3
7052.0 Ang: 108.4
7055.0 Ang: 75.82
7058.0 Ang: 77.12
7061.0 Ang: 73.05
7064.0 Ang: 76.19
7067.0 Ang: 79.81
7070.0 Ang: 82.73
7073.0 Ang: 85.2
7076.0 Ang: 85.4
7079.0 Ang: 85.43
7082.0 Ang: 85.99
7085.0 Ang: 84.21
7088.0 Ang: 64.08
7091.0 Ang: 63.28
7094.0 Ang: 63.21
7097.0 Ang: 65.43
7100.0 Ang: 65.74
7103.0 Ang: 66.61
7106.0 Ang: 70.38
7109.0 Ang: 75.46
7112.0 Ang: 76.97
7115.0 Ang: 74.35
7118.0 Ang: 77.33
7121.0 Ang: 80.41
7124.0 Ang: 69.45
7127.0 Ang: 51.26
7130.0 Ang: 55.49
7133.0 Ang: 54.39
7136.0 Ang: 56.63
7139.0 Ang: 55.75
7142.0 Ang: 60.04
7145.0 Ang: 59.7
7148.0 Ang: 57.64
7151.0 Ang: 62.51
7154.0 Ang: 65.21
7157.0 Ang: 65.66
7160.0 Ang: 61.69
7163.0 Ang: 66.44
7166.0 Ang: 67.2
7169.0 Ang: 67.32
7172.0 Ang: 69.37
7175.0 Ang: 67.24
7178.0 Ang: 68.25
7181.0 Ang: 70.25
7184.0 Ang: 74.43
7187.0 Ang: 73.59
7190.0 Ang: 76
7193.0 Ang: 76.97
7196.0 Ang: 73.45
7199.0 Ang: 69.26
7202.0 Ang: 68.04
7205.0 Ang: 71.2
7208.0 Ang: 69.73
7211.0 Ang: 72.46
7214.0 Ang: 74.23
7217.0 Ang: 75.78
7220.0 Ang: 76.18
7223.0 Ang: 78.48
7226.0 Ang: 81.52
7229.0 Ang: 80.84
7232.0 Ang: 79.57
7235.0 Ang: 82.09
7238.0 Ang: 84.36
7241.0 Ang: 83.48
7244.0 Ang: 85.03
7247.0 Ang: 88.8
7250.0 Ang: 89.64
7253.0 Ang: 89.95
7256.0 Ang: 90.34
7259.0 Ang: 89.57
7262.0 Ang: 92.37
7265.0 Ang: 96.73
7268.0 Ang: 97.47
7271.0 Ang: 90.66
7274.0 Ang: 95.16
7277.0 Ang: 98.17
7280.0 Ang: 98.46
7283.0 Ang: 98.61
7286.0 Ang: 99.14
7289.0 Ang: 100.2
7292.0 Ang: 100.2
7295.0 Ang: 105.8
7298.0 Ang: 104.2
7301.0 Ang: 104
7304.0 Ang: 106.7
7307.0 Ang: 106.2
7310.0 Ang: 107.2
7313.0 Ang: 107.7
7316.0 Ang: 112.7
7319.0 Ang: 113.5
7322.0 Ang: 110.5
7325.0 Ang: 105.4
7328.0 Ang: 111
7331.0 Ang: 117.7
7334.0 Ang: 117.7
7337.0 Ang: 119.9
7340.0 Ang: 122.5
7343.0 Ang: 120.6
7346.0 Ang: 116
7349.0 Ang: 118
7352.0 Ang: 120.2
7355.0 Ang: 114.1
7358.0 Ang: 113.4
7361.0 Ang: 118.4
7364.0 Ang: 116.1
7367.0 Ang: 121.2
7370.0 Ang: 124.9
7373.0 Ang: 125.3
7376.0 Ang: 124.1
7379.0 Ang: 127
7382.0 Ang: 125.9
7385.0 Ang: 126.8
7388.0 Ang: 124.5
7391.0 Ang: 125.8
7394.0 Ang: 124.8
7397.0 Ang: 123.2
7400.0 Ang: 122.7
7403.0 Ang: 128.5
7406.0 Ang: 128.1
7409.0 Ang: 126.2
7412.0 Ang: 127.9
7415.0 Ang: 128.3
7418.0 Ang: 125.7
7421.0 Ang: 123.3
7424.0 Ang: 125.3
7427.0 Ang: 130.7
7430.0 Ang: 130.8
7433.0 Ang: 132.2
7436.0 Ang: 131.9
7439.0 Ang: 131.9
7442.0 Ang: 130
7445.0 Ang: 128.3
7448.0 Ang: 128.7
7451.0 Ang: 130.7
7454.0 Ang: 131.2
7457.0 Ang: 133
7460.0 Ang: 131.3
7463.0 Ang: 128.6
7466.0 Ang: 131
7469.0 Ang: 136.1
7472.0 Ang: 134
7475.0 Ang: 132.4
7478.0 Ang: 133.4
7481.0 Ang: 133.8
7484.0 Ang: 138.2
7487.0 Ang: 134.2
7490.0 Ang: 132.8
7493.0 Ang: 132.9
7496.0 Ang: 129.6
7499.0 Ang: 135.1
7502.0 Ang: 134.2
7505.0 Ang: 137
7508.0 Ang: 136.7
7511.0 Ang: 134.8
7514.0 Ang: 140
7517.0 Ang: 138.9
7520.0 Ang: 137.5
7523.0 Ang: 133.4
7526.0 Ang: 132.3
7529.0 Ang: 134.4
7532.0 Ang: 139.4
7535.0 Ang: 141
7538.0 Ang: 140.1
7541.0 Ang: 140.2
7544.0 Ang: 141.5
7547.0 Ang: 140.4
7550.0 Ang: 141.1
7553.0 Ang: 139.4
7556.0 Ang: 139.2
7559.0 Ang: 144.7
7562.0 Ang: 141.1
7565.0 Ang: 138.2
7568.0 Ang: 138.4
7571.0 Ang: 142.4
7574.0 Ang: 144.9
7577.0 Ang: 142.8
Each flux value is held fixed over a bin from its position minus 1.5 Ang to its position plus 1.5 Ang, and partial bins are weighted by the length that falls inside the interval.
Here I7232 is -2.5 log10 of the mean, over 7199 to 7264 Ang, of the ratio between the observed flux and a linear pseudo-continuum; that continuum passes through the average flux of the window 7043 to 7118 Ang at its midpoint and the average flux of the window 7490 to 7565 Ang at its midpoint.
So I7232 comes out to 0.23 mag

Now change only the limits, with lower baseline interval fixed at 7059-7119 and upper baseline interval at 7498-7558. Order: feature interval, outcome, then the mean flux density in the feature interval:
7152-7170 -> 0.288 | 65.5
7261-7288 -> 0.057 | 96.5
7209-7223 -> 0.238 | 74.9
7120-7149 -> 0.336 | 59.8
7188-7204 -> 0.235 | 72.7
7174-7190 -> 0.232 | 71.4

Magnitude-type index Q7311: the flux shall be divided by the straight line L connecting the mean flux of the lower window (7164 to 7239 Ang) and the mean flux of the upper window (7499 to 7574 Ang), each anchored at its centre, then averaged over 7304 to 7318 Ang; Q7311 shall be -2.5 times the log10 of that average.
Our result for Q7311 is -0.14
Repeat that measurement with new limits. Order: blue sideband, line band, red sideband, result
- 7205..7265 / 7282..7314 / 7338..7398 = -0.03 mag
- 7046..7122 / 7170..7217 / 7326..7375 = 0.31 mag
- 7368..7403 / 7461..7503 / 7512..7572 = 0.00 mag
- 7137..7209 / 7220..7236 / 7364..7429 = 0.02 mag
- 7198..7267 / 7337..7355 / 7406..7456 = -0.10 mag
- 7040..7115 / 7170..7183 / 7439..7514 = 0.34 mag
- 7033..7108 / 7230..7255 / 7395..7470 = 0.23 mag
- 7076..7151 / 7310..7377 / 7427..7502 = -0.06 mag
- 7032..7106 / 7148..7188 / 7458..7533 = 0.39 mag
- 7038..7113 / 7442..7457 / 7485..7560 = -0.02 mag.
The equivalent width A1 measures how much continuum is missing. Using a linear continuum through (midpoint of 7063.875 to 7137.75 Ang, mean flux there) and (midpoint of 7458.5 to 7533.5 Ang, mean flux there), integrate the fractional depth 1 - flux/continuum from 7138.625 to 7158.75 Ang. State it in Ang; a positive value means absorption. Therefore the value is 4.6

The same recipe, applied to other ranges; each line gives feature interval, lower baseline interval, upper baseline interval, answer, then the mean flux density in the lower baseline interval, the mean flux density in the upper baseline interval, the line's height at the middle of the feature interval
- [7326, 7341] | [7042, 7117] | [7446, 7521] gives -0.4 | 80.6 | 134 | 114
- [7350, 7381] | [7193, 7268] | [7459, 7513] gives -3.3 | 81.2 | 134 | 109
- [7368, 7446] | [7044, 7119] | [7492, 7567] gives -3.3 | 79.7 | 138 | 122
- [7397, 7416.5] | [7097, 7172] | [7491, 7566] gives -1.9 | 65.2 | 138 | 115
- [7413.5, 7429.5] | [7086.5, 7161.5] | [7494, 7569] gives -1.2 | 64.7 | 138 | 118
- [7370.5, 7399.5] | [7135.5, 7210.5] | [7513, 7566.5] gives -4.4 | 67.2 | 139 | 109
